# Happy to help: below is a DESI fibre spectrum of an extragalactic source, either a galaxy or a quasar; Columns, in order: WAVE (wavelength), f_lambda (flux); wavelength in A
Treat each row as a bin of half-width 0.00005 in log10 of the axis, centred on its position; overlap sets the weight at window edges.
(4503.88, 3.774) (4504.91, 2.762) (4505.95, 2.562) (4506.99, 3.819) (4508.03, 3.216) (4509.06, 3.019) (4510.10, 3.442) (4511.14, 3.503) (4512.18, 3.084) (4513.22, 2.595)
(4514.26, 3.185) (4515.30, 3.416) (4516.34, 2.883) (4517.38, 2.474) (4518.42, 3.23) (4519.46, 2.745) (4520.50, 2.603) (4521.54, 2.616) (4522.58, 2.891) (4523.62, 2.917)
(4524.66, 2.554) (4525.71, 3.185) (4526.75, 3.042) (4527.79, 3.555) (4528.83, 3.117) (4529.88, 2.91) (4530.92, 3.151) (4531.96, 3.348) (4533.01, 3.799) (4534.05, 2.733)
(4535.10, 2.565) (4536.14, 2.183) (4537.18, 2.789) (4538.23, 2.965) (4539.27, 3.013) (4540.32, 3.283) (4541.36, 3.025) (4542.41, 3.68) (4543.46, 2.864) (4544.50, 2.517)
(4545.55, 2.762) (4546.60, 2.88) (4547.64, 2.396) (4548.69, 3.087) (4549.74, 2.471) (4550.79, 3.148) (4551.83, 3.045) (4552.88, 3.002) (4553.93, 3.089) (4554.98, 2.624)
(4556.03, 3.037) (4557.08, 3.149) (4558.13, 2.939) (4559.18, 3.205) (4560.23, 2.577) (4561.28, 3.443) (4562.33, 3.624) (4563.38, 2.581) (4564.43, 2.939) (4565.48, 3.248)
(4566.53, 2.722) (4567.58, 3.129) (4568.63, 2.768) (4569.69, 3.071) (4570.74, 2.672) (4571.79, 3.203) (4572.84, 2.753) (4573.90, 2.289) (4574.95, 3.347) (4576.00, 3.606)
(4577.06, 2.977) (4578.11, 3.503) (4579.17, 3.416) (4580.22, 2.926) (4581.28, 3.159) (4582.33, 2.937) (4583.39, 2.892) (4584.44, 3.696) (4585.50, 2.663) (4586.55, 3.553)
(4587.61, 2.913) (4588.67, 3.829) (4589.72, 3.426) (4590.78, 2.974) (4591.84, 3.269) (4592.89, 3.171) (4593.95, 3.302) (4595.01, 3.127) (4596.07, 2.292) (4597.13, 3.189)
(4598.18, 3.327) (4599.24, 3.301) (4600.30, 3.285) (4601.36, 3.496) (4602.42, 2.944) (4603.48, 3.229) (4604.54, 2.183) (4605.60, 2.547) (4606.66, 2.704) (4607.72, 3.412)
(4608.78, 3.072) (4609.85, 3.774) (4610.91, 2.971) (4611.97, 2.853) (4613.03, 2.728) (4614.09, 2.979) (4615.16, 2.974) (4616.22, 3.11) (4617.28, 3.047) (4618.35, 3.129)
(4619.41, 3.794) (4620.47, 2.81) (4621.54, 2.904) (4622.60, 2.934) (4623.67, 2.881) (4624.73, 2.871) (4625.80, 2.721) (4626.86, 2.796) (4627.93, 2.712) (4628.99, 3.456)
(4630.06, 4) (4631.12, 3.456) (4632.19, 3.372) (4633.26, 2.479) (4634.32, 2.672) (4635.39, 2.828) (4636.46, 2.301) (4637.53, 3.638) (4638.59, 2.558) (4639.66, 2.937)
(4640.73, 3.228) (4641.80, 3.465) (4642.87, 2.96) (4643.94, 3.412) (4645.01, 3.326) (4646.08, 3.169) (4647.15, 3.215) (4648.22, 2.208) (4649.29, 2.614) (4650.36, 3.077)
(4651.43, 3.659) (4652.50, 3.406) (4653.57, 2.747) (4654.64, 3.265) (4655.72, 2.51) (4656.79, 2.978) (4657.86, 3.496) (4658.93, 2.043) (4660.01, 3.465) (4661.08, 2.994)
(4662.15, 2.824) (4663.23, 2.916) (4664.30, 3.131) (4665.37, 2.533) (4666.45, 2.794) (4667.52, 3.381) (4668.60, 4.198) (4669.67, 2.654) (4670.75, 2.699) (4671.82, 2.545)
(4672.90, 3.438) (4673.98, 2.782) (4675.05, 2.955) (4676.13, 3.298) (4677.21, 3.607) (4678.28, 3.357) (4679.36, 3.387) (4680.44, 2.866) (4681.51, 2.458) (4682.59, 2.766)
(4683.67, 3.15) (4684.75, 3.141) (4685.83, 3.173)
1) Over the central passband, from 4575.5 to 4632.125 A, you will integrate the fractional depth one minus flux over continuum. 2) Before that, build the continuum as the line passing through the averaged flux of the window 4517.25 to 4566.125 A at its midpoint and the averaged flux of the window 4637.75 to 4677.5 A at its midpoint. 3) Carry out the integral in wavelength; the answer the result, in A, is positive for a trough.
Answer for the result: -2.2 A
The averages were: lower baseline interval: 2.96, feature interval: 3.12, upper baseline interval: 3.04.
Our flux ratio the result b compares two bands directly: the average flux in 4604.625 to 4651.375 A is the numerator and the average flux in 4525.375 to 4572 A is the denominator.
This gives 1.01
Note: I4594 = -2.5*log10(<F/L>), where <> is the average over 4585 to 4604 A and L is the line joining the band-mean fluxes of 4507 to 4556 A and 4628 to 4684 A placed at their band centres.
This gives -0.06 mag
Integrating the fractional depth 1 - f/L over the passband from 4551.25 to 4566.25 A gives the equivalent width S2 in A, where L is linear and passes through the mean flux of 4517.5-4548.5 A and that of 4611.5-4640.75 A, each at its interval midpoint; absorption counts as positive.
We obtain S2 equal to -0.4 A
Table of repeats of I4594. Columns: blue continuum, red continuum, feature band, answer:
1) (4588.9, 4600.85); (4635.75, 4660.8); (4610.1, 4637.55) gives 0.03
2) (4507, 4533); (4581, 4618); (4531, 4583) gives 0.03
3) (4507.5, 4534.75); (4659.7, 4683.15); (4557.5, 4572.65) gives 0.01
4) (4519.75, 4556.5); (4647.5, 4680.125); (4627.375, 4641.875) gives -0.02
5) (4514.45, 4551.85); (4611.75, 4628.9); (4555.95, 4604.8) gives -0.05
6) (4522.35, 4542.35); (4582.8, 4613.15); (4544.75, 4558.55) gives 0.06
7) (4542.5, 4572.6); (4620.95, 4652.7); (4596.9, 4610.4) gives -0.04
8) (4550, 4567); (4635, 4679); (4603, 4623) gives 0.01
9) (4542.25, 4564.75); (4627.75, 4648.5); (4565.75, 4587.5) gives -0.03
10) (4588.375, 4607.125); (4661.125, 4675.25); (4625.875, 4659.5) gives 0.00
